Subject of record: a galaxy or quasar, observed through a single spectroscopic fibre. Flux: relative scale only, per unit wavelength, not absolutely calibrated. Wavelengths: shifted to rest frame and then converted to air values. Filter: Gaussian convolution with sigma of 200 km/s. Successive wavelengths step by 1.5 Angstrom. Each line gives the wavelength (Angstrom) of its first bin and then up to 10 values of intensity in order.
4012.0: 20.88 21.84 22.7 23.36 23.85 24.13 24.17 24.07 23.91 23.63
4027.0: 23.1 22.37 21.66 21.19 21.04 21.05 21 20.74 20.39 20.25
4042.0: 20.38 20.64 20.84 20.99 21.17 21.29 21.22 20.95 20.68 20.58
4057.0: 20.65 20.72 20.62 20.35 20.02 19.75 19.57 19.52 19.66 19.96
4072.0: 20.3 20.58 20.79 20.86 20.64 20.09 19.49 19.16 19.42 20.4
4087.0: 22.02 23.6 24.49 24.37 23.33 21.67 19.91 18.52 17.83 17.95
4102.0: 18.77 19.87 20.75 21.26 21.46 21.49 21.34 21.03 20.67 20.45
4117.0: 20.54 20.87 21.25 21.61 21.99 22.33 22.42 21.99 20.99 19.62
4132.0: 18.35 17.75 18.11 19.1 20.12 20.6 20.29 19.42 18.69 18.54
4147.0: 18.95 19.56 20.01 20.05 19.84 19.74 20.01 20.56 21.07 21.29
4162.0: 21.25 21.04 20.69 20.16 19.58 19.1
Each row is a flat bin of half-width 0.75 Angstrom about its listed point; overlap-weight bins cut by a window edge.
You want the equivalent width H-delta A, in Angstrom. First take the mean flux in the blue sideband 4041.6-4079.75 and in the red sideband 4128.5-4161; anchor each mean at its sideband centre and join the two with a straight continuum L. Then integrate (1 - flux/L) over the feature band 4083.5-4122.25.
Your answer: -1.7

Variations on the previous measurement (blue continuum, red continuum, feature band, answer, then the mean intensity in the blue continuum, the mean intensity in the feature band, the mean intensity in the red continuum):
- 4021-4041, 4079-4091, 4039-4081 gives 2.1 Angstrom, 22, 20.5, 21.2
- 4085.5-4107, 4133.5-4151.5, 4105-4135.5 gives -1.0 Angstrom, 21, 20.8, 19.4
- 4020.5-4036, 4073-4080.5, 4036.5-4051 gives 0.7 Angstrom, 22.5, 20.8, 20.6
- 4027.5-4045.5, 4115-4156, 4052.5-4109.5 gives 0.1 Angstrom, 21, 20.5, 20.1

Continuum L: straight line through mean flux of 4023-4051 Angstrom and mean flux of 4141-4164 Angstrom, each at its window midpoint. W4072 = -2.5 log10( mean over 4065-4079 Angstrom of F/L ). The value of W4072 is 0.04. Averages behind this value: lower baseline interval 21.4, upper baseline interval 20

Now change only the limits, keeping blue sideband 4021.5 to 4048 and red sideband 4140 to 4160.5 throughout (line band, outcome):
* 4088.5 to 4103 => -0.01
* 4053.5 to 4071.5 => 0.05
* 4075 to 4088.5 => 0.02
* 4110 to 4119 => -0.02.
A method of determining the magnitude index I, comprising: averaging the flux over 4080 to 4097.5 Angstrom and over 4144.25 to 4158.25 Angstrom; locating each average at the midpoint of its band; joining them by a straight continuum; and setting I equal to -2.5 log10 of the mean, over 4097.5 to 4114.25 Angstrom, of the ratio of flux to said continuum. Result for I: 0.044 mag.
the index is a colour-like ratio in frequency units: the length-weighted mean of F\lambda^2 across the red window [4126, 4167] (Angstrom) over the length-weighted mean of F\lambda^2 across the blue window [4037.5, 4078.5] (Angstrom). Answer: 1.02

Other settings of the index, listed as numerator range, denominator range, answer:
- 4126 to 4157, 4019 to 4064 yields 0.96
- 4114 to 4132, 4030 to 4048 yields 1.06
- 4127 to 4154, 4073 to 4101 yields 0.96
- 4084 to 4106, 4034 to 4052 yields 1.03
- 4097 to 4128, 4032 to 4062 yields 1.03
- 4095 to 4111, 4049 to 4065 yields 0.99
